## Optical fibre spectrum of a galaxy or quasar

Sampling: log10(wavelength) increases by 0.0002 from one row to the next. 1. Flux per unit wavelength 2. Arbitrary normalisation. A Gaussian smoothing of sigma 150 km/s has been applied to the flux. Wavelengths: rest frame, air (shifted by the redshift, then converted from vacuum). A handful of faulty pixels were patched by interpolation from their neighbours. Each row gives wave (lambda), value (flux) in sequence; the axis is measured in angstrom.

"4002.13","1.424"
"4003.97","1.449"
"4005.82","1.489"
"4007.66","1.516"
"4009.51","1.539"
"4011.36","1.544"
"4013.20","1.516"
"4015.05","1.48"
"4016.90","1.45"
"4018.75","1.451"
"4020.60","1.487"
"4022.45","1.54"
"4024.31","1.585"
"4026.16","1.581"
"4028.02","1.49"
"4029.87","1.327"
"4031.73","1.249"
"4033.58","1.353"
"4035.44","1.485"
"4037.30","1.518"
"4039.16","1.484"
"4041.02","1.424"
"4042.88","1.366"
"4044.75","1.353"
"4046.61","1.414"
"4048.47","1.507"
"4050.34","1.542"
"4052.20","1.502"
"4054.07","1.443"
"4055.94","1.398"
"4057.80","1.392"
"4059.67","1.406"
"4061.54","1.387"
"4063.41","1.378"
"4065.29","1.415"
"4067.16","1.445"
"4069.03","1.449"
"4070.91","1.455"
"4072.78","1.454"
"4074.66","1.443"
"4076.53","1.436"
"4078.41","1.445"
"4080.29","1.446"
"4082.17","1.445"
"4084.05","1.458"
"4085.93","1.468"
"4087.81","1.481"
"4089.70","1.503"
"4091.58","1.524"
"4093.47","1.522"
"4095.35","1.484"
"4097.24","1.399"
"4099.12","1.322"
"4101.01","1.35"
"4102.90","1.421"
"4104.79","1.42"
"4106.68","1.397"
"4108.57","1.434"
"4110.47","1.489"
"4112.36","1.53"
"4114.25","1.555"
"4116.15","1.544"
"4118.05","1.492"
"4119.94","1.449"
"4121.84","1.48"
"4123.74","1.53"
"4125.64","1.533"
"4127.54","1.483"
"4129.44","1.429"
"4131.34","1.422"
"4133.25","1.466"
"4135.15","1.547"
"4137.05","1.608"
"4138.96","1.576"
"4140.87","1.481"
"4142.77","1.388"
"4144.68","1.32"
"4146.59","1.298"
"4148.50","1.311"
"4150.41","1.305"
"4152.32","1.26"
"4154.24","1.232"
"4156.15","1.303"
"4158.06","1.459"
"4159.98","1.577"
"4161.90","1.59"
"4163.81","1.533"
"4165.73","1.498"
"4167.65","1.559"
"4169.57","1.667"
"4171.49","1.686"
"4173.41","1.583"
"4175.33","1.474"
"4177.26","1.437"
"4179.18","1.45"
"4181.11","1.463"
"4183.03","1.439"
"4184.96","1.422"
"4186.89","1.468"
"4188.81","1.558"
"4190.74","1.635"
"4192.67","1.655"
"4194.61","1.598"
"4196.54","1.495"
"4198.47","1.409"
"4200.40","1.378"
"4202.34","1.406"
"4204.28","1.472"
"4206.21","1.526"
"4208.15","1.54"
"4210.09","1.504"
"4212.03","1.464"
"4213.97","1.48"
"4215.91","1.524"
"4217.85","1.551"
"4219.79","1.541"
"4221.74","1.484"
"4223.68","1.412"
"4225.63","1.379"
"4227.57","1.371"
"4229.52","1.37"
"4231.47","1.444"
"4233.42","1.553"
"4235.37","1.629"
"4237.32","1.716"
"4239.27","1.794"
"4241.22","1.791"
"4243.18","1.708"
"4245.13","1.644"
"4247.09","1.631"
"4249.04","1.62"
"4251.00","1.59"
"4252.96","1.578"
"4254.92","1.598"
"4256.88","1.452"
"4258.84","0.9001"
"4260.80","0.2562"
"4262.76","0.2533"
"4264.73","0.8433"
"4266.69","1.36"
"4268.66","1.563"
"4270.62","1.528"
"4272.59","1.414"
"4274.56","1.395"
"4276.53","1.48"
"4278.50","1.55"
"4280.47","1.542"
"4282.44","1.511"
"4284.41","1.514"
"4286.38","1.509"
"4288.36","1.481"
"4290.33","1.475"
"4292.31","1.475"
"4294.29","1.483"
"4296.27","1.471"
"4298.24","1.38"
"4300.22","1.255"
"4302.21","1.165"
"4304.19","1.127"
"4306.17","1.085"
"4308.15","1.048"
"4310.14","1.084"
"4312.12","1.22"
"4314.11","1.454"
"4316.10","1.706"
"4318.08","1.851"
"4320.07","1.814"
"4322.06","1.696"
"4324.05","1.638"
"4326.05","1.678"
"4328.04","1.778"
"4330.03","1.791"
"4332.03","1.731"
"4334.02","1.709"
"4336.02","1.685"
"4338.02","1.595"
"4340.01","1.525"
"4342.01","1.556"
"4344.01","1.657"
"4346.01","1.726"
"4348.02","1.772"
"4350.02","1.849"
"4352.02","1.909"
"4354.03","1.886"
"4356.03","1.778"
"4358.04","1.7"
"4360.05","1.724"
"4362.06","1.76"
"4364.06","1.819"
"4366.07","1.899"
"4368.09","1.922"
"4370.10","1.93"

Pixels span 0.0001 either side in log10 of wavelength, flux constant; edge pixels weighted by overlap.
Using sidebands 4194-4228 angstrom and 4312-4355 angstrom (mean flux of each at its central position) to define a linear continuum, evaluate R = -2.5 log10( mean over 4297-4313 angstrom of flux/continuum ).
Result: 0.37 mag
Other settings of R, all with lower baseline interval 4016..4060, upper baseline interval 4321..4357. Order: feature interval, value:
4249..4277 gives 0.312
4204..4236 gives 0.090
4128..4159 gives 0.104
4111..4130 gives 0.014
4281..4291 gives 0.117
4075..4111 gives 0.040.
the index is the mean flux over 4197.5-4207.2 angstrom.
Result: 1.44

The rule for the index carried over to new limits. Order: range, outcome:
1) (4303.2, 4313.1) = 1.11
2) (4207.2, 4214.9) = 1.5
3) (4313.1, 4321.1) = 1.71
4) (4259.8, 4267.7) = 0.681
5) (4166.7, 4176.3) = 1.59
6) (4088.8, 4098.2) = 1.49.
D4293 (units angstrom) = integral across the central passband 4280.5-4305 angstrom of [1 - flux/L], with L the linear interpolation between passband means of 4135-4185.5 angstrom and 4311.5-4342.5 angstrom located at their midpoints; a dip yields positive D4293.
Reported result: 3.1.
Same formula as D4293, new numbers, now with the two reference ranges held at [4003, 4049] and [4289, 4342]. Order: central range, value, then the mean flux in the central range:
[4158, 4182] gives -1.0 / 1.54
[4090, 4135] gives 0.2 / 1.47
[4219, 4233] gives 0.5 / 1.43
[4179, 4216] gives -0.3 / 1.49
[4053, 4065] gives 0.5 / 1.4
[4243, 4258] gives -1.0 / 1.59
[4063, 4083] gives 0.4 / 1.44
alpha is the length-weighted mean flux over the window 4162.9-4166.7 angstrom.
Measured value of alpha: 1.51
